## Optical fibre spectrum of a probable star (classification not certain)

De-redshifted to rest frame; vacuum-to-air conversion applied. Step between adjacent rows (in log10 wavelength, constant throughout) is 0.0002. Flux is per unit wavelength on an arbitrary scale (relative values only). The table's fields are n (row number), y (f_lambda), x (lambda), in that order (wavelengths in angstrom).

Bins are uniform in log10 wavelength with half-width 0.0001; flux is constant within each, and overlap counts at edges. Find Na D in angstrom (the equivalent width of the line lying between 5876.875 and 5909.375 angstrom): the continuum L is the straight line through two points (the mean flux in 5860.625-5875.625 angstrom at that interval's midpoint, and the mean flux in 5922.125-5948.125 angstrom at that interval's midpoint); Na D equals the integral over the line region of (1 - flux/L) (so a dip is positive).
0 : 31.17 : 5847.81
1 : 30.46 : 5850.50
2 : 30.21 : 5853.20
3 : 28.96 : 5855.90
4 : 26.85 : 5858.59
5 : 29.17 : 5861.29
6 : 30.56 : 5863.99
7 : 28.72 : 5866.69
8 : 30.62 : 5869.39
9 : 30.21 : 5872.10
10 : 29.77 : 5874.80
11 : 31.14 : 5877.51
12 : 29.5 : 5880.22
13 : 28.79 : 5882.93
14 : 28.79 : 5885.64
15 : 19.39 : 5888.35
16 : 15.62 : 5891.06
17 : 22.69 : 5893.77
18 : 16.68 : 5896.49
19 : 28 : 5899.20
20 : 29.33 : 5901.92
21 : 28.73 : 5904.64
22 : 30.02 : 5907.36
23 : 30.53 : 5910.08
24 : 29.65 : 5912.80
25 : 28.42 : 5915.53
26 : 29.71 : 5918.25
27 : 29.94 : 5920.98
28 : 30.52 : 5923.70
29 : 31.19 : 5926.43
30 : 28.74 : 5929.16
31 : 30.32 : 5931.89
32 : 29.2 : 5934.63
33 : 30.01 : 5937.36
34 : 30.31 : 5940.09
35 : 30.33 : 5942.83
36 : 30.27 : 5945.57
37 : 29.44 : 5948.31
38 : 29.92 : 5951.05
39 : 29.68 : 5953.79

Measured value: 4.6 angstrom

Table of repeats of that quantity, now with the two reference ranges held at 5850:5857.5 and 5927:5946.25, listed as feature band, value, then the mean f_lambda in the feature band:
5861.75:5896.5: 3.5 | 26.8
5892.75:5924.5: 2.1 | 27.9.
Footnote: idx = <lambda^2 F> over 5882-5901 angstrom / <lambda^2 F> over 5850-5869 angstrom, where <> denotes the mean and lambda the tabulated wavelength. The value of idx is 0.8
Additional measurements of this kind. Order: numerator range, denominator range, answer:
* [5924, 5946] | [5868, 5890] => 1.08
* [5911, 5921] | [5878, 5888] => 1.05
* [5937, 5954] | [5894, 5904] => 1.23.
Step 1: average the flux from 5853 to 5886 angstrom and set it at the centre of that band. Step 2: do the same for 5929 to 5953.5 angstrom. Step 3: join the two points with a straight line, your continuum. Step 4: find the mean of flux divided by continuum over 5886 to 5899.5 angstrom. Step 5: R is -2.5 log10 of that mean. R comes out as 0.40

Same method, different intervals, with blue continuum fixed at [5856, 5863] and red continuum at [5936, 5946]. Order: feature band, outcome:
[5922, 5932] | -0.01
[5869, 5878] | -0.06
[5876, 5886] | -0.03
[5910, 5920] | 0.01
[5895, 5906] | 0.14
